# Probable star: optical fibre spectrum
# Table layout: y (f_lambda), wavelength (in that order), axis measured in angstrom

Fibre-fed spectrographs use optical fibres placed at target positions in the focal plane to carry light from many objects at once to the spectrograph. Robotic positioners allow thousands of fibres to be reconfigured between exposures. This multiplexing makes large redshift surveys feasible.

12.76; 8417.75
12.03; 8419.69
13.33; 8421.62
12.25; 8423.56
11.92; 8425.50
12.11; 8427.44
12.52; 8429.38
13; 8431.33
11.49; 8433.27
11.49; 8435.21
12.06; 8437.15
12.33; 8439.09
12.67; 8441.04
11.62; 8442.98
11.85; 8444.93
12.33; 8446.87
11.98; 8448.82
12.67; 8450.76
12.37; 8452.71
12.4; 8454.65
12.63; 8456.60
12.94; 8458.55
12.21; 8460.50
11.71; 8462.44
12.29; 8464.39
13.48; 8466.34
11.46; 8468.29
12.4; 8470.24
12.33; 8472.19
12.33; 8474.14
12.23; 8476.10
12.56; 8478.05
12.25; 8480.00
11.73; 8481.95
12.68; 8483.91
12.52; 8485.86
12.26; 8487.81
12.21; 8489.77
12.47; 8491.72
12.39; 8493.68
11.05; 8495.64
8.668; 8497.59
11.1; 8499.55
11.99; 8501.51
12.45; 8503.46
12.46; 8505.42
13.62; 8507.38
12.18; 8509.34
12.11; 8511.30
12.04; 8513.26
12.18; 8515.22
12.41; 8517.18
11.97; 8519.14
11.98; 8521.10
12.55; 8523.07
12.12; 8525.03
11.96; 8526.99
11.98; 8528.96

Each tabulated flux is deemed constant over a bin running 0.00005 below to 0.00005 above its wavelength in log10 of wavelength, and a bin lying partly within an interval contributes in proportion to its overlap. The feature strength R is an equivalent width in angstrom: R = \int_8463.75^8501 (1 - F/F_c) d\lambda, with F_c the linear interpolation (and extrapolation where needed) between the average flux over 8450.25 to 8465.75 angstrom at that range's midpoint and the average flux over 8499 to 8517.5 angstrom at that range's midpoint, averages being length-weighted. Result 1.01 angstrom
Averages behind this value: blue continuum 12.4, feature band 12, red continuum 12.3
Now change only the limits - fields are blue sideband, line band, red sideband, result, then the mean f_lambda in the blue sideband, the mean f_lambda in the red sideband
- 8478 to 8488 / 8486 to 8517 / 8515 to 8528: 0.7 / 12.3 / 12.2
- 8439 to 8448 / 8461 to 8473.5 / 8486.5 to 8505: -0.4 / 12.1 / 11.7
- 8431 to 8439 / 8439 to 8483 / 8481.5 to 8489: -0.5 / 12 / 12.3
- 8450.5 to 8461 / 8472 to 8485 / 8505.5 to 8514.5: 0.2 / 12.5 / 12.5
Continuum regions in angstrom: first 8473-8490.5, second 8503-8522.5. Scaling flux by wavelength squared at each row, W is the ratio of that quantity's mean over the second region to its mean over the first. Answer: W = 1.0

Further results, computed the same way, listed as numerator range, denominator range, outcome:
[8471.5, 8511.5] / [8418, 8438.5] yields 1.00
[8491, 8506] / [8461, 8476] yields 0.95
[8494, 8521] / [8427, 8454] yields 0.99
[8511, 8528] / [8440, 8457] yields 1.01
